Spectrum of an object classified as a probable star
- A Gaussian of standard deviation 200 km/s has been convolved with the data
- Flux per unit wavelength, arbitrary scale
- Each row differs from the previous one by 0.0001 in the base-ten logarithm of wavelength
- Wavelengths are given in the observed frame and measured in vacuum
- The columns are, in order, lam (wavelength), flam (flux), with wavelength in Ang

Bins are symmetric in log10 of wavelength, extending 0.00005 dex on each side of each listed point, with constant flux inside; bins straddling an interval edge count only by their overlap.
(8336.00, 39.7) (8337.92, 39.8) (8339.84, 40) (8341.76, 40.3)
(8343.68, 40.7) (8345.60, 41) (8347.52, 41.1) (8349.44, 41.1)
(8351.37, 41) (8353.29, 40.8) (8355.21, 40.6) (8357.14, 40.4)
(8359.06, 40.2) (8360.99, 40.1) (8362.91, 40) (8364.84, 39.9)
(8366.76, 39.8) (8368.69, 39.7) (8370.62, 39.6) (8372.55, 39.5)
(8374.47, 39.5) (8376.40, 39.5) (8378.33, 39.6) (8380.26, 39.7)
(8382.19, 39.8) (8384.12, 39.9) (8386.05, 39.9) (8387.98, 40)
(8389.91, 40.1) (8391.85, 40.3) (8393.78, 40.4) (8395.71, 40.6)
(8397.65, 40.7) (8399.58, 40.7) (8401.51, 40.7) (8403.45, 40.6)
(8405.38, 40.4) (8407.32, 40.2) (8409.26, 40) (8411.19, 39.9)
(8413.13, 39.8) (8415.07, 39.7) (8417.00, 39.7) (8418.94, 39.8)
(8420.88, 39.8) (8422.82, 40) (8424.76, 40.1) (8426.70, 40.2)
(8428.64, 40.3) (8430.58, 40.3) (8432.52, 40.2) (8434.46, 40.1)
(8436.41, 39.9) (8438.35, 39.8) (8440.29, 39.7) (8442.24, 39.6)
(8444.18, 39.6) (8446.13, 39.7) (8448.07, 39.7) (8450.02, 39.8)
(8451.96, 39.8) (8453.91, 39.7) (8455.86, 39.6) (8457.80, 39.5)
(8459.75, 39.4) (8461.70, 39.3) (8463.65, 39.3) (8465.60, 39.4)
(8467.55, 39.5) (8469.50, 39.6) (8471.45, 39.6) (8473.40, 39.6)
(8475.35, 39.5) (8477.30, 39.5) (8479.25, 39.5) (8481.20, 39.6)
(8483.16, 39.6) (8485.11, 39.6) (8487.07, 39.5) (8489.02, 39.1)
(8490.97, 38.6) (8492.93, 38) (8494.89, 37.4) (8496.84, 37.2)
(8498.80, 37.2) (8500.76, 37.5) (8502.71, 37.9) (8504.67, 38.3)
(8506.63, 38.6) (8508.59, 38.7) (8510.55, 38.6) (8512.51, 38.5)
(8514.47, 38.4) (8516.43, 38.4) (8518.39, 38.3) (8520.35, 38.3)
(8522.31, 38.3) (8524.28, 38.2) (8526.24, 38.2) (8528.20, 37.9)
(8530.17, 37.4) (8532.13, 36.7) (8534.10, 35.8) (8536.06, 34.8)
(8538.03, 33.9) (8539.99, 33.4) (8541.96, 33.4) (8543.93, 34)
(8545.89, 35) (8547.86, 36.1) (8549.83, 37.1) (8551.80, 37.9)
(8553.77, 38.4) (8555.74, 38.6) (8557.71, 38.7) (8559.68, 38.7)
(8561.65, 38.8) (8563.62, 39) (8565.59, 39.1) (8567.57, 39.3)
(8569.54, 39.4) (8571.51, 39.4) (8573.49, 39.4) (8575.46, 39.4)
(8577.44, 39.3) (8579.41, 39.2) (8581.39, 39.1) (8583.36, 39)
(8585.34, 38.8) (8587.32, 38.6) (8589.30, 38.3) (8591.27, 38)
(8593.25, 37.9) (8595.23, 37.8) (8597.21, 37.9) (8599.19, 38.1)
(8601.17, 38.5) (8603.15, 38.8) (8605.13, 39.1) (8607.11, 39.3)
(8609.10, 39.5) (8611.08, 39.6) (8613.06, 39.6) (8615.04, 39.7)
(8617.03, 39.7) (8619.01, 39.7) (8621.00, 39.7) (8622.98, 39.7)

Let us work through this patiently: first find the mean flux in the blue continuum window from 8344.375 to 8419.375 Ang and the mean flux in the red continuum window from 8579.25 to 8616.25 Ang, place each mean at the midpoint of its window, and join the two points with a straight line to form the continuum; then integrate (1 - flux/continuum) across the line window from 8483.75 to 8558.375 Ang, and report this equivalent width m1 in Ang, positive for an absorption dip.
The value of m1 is 3.51 Ang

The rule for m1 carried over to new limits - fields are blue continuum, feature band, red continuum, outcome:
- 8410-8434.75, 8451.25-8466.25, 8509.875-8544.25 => -0.2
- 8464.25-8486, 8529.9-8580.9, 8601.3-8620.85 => 2.7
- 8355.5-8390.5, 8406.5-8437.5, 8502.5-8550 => -0.9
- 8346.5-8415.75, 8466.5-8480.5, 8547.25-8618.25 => 0.0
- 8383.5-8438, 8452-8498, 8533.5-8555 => -1.6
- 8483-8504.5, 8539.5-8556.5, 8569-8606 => 1.1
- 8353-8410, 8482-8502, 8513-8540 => -0.3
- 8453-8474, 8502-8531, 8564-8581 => 0.8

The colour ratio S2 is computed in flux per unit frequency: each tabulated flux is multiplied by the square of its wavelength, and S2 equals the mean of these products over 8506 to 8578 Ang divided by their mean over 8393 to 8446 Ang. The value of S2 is 0.97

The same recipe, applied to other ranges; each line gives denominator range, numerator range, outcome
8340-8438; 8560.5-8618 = 1.02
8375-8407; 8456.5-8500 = 0.99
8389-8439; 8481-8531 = 0.98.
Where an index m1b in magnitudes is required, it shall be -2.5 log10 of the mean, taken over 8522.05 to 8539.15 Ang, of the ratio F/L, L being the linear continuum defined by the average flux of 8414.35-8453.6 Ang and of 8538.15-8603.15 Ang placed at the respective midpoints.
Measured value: 0.05 mag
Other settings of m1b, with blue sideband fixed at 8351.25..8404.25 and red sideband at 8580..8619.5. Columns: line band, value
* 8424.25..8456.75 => 0.00 mag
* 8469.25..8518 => 0.02 mag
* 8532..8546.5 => 0.14 mag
